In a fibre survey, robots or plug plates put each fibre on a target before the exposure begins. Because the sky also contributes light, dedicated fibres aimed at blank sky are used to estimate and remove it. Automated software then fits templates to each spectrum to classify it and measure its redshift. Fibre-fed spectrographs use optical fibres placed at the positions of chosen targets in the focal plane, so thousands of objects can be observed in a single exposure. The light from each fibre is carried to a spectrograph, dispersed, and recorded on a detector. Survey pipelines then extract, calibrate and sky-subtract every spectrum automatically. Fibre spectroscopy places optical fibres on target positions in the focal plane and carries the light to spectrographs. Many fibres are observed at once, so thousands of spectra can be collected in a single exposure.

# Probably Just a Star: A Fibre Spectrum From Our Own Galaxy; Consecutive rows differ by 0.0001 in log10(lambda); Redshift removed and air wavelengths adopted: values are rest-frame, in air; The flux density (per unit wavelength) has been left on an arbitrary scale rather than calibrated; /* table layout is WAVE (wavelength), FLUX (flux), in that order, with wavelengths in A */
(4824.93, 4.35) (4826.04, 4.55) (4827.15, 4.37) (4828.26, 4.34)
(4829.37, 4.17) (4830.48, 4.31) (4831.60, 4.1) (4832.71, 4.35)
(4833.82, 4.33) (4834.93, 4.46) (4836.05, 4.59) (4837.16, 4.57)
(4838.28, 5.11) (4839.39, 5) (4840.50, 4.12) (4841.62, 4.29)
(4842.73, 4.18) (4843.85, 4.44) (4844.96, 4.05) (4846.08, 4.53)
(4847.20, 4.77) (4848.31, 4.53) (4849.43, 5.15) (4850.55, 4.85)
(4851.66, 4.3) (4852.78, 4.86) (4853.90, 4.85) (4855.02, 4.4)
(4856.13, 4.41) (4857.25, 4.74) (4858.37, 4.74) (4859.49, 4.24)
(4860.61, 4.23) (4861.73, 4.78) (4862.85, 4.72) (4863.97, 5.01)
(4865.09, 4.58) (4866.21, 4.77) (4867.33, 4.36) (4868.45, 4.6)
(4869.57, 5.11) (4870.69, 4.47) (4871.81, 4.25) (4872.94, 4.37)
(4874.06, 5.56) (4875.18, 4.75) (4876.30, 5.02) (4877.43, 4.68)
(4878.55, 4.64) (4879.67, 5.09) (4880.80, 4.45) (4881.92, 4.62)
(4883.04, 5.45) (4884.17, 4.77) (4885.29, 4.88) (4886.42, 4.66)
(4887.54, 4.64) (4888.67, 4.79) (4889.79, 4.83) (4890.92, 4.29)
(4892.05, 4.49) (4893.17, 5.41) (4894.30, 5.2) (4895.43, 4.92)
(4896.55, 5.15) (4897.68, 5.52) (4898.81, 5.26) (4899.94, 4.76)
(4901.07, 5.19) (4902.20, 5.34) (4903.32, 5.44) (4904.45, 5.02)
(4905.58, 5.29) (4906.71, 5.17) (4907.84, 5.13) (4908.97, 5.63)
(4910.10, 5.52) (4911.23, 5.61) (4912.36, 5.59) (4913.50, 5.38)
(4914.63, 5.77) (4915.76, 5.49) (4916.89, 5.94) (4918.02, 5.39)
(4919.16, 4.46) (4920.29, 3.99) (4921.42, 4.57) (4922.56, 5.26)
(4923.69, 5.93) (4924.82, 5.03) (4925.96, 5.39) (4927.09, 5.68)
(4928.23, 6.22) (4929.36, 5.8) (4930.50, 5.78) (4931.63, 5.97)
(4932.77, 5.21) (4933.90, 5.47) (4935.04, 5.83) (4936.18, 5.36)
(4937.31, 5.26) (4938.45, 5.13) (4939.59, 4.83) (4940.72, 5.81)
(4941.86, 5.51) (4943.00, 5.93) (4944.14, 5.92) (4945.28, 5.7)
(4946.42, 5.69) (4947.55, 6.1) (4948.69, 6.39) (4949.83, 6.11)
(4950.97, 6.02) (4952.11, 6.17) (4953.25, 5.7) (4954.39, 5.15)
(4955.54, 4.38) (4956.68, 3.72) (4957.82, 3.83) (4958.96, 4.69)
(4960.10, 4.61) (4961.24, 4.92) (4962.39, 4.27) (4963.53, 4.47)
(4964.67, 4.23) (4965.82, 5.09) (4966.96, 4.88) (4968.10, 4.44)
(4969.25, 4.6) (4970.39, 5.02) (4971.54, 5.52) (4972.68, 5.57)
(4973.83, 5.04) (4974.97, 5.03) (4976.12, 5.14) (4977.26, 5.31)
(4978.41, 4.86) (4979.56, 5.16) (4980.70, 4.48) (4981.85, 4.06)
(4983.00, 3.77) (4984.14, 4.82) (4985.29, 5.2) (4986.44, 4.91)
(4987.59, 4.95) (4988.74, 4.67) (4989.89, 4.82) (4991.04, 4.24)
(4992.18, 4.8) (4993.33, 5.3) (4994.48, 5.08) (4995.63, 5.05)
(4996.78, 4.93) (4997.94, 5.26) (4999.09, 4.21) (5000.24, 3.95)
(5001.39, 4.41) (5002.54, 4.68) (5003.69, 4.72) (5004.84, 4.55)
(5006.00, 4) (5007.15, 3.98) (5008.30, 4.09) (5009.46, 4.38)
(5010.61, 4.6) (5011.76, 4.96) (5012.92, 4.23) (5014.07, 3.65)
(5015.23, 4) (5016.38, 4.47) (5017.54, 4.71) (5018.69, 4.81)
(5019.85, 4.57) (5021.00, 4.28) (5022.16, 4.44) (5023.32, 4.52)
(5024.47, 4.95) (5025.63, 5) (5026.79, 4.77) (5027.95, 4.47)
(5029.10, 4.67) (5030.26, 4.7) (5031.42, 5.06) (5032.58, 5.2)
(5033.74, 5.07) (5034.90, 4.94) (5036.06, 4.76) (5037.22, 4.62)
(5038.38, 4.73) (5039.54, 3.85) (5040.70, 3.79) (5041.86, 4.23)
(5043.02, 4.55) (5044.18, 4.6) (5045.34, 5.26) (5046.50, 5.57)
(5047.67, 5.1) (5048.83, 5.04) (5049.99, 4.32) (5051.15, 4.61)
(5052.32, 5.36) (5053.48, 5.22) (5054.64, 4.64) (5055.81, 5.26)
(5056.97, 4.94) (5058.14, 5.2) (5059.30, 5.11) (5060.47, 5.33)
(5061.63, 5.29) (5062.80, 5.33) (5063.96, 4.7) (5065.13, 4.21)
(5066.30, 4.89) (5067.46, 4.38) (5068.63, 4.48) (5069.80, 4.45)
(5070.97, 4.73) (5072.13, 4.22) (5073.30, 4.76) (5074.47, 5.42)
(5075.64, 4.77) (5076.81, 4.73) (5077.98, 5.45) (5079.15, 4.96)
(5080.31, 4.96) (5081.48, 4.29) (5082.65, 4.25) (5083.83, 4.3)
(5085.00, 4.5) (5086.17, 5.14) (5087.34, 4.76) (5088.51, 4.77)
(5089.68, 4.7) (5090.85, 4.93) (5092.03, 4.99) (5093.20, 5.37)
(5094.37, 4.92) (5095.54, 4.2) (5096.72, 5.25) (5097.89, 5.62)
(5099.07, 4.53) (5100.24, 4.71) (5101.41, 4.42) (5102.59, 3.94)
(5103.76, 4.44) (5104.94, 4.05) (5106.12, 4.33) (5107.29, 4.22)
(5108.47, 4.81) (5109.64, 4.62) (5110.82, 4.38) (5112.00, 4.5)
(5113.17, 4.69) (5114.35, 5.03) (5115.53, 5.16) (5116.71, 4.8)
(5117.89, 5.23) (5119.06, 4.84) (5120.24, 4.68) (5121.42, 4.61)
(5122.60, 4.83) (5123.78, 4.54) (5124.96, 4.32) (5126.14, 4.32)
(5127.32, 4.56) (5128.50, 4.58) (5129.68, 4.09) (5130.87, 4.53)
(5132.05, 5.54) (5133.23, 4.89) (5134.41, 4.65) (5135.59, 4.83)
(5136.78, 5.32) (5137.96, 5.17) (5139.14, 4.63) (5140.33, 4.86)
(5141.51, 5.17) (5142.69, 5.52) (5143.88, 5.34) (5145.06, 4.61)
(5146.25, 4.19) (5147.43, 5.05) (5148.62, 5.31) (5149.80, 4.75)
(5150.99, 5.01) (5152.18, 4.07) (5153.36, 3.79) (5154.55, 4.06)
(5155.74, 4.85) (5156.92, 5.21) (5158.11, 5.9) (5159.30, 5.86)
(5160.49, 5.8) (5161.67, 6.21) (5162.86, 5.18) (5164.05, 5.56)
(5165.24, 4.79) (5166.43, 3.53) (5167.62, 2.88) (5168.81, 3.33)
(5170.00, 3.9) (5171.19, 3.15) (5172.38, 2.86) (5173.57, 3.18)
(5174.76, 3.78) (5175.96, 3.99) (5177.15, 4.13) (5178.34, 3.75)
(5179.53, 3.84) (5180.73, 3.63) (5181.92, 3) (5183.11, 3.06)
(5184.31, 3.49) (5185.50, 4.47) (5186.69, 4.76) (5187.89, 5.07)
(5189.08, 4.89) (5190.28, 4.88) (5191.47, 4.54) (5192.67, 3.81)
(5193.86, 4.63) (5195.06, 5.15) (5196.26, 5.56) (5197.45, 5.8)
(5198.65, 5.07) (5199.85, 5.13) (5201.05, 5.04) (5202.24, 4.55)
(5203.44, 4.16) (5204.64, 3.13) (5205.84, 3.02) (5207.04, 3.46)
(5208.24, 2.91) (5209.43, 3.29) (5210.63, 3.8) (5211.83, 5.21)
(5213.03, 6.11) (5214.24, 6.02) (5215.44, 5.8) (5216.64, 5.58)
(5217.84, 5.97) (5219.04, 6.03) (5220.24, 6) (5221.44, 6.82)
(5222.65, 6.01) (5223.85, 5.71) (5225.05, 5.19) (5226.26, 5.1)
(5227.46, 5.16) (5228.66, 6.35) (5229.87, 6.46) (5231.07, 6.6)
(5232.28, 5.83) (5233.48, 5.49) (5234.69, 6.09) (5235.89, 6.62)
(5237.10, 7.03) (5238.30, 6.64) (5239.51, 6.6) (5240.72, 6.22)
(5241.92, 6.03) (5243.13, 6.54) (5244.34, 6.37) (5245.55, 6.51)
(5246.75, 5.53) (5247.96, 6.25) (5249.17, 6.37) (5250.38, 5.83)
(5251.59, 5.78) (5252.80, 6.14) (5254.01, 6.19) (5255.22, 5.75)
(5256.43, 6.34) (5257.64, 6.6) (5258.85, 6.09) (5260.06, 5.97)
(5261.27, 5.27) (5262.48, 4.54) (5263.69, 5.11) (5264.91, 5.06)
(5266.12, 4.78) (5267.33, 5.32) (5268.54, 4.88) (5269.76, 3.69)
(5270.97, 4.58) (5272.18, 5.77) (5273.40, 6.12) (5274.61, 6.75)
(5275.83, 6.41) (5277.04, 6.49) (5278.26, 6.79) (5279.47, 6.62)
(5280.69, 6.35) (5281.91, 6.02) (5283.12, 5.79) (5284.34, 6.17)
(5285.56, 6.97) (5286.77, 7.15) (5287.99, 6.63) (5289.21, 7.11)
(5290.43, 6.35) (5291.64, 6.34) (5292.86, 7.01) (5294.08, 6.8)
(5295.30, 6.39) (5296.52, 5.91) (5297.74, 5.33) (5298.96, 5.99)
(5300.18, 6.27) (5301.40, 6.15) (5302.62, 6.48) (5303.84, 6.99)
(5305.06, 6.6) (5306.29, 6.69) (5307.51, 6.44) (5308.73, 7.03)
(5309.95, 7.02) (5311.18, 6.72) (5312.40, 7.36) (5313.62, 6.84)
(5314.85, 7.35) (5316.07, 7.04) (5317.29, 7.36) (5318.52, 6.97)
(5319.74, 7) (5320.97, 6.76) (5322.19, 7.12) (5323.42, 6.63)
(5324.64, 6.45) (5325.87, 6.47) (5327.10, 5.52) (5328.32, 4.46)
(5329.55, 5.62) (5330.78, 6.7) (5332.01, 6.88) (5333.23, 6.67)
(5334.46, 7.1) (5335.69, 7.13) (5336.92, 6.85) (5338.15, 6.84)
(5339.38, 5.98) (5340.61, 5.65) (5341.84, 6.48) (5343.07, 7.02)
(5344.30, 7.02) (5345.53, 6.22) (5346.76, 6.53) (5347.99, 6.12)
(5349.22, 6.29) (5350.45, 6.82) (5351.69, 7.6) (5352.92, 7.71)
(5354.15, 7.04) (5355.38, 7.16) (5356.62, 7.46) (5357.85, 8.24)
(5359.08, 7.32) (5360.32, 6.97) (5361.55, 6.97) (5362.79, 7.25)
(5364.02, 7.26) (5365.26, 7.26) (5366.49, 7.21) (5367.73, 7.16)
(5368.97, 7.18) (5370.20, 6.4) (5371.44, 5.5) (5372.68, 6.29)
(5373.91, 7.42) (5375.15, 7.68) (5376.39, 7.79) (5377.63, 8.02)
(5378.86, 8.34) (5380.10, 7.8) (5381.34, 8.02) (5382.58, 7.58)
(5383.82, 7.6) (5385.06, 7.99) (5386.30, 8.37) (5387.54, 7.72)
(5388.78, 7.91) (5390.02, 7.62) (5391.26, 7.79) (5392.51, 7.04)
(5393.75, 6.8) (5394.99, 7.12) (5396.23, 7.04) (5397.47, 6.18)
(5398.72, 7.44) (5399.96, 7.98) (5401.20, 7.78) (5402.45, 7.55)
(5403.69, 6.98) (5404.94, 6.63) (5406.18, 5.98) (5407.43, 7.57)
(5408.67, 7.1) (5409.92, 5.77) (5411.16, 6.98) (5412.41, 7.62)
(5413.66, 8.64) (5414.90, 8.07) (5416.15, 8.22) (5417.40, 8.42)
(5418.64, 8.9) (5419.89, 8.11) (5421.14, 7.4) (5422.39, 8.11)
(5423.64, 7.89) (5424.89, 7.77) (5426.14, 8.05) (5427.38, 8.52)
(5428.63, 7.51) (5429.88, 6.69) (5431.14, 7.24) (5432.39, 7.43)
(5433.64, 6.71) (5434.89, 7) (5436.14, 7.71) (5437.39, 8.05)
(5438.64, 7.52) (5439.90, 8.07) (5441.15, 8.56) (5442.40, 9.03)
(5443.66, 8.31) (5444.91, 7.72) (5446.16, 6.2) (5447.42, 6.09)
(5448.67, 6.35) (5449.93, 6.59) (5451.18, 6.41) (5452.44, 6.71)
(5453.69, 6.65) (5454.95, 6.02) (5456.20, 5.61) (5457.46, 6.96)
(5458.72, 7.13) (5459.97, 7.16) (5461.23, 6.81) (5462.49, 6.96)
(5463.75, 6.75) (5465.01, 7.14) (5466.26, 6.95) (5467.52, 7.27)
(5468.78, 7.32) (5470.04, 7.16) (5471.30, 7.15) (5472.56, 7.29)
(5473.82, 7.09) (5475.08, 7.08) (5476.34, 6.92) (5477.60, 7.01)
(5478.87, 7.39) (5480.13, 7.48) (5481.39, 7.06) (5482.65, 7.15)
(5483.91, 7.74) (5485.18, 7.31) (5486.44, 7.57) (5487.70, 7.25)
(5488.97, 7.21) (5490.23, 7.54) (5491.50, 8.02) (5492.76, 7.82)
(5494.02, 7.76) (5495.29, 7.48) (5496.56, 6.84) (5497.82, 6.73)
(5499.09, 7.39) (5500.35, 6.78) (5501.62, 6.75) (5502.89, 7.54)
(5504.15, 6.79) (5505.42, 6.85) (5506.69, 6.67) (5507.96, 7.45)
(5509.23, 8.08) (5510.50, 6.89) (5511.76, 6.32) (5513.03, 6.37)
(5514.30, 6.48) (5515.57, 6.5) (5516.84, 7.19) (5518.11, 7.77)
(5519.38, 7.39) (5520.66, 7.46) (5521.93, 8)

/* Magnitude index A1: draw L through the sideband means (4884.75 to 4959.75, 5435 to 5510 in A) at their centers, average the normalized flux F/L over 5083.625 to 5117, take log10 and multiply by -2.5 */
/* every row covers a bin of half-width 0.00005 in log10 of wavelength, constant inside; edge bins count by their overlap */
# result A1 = 0.25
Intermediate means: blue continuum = 5.3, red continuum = 7.19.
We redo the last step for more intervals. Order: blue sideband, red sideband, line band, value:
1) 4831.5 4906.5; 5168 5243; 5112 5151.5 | 0.006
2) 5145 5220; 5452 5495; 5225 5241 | -0.228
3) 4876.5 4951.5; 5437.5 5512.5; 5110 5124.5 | 0.245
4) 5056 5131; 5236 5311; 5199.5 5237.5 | 0.085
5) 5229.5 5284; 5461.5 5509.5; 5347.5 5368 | -0.104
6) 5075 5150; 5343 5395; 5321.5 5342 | 0.086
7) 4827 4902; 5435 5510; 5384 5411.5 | -0.057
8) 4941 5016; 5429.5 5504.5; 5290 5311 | -0.013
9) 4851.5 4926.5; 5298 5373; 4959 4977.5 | 0.085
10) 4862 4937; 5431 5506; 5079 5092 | 0.227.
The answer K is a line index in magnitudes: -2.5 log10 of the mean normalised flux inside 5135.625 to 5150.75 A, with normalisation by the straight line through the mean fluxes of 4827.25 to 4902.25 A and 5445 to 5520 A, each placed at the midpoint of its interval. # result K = 0.153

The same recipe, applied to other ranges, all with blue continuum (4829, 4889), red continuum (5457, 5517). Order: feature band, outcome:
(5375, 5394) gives -0.16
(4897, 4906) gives -0.09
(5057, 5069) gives 0.11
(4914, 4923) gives -0.05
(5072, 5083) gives 0.14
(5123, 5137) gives 0.22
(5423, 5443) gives -0.12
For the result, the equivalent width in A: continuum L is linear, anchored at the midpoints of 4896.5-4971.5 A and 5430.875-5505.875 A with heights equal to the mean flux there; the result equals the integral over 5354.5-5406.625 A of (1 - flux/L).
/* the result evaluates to -3.55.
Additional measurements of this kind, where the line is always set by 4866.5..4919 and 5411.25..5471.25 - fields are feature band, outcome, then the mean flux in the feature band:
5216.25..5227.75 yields 1.20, 5.78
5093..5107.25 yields 3.16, 4.61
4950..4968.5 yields 1.75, 4.82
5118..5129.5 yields 2.73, 4.6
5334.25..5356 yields 0.71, 6.75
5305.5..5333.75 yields 0.85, 6.66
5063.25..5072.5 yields 2.02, 4.53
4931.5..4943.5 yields -0.54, 5.46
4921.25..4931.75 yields -0.81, 5.58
